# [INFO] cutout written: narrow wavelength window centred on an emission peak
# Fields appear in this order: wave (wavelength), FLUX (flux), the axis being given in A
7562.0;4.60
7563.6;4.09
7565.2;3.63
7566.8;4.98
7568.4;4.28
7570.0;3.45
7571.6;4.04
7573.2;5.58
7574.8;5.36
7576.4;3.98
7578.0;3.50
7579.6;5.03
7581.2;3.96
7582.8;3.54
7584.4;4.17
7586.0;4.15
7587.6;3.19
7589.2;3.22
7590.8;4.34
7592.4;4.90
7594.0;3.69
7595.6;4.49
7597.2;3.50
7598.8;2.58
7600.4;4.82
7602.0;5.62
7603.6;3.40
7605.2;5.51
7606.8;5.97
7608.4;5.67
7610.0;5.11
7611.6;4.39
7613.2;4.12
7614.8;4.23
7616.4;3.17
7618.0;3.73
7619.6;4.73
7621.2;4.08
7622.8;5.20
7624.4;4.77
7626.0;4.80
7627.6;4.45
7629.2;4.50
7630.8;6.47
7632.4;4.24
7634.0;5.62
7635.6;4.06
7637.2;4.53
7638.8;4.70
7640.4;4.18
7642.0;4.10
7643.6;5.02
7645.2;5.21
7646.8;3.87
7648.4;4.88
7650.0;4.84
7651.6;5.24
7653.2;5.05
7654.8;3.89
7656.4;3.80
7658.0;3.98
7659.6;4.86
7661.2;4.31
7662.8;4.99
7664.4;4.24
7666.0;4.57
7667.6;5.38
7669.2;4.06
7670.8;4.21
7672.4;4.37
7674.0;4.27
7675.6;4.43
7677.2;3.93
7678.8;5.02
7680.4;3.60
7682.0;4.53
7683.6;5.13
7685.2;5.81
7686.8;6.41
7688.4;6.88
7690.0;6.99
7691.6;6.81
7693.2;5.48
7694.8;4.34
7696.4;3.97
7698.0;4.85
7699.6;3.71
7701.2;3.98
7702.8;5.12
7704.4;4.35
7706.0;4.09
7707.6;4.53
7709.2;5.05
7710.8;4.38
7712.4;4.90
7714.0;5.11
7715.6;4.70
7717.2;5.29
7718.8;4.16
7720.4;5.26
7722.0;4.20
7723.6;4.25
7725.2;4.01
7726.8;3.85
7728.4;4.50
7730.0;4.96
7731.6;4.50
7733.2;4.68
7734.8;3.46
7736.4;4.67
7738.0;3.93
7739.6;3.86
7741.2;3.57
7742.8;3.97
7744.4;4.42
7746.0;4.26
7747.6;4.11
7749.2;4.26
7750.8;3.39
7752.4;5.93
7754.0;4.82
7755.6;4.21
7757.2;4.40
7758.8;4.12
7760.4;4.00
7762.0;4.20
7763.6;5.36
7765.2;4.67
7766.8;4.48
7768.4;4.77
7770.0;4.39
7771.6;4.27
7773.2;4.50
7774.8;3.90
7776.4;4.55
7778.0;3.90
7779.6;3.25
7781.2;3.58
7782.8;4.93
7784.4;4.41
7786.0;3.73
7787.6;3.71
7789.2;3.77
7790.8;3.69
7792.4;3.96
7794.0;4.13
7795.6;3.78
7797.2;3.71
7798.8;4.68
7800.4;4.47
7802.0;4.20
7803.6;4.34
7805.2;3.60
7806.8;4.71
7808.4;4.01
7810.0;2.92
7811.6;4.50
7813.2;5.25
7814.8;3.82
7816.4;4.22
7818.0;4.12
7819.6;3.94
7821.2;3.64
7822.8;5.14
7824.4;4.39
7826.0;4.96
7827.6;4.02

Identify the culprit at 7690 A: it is [N II] 6583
